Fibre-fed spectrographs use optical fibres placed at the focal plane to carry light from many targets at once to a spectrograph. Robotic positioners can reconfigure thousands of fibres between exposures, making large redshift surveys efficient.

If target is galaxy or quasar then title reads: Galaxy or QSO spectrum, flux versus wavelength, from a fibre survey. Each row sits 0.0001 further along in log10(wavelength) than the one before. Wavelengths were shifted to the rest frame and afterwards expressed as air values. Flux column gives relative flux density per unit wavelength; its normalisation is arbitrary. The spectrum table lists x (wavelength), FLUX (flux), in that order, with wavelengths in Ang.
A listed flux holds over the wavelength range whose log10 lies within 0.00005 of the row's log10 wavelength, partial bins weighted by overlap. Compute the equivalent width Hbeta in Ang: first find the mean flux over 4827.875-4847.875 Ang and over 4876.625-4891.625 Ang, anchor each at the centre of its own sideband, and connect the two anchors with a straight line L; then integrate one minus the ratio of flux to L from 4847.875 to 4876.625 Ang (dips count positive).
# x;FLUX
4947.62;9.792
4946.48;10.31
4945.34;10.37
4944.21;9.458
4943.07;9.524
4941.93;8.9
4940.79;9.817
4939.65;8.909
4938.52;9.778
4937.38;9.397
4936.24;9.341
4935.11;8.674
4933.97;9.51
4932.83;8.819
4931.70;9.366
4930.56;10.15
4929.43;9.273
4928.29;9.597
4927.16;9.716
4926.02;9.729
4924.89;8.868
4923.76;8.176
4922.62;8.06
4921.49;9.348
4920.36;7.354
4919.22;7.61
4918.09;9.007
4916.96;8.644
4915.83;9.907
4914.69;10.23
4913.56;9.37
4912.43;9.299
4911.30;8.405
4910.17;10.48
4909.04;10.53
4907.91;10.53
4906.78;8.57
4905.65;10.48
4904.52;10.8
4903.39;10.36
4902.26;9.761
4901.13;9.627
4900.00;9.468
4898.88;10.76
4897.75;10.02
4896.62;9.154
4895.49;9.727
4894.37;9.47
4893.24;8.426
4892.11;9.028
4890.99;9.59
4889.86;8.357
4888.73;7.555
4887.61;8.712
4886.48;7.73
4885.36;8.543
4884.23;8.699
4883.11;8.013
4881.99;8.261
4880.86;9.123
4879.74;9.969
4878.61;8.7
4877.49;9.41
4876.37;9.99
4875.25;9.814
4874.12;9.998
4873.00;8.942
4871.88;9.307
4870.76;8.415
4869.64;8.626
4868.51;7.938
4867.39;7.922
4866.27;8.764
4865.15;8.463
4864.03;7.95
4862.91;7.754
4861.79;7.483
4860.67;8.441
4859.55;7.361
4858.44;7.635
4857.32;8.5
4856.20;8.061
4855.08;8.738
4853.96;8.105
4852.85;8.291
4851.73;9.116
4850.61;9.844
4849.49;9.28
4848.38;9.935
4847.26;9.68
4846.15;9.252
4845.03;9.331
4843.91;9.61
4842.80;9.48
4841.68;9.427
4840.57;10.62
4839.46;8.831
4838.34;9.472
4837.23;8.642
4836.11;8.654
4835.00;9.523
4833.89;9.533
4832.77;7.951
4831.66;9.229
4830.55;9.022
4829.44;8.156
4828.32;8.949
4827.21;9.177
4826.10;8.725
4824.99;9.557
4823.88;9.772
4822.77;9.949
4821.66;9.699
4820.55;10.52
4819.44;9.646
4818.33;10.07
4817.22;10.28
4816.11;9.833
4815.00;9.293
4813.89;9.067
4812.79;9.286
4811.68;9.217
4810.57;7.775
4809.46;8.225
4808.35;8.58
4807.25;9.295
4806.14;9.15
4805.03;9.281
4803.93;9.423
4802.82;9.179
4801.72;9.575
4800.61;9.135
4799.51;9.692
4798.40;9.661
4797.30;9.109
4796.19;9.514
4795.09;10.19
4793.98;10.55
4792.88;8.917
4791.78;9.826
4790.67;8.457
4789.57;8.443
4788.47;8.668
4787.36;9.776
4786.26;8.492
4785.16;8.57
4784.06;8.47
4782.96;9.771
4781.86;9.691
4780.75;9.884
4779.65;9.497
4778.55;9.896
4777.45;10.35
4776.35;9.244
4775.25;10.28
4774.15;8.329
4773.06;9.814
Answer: 0.98 Ang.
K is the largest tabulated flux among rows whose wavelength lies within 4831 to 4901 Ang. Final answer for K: 10.76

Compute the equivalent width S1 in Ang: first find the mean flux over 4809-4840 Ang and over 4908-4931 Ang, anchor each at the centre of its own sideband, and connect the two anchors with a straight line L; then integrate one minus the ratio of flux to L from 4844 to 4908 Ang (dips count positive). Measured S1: 1.67 Ang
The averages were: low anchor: 9.22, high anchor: 9.21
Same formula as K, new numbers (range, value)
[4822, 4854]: 10.62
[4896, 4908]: 10.8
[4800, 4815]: 9.575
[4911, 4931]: 10.23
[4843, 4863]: 9.935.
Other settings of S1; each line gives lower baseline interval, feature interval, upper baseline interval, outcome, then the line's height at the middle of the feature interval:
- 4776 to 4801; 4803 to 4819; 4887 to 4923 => 0.3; 9.38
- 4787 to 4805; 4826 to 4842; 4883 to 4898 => 0.1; 9.14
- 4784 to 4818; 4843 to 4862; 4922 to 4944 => 0.9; 9.22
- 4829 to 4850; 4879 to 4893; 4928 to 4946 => 1.1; 9.34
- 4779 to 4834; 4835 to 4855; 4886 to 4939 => 0.0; 9.28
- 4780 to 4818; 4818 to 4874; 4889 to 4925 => 2.1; 9.29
